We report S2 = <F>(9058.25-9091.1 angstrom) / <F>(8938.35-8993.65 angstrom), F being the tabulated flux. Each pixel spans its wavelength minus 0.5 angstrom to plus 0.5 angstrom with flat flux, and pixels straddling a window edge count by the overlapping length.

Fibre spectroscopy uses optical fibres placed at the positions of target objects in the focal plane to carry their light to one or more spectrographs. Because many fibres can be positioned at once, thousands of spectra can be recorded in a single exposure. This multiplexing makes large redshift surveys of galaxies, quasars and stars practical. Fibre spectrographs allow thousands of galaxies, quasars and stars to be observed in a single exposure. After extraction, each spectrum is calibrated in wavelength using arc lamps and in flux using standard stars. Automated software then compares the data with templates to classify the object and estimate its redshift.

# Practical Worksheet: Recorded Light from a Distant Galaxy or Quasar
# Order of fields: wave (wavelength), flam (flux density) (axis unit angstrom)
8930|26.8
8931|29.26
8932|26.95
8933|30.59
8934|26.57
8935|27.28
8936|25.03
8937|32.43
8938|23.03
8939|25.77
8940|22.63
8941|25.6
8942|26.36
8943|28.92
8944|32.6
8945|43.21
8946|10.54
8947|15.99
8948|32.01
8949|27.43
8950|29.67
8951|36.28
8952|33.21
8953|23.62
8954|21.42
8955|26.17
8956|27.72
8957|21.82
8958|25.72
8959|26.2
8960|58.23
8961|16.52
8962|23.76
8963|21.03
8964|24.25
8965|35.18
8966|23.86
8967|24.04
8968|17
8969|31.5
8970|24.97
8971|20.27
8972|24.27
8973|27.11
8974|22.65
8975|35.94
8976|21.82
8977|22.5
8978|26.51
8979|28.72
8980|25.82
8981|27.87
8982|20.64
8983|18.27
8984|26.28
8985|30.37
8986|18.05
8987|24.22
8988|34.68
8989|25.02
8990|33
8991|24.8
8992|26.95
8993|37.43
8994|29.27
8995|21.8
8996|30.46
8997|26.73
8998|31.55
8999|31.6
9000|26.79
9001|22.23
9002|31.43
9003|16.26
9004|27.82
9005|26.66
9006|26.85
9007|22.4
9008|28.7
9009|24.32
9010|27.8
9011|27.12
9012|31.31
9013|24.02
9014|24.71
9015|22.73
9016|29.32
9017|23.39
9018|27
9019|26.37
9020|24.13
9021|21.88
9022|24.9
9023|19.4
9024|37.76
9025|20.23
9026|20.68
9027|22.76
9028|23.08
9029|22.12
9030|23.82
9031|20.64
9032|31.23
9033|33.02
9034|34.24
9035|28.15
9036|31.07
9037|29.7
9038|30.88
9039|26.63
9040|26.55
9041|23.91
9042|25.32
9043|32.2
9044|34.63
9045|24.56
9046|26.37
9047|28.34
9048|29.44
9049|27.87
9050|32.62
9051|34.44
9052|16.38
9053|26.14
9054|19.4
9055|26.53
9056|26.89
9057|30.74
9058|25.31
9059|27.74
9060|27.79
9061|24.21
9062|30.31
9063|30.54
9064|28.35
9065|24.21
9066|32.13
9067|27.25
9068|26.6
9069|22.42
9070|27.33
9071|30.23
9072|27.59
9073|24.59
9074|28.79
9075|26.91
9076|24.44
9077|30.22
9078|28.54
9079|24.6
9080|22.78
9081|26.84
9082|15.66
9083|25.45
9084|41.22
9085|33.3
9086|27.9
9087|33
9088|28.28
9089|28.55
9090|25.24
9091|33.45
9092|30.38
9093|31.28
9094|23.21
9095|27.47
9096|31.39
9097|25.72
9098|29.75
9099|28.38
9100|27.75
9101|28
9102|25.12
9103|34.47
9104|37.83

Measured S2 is 1.04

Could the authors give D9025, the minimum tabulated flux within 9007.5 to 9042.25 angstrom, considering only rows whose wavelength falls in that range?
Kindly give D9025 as 19.4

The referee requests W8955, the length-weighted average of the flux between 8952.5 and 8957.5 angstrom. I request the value 24.1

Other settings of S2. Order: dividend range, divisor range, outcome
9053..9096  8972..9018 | 1.04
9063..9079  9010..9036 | 1.05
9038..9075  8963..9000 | 1.03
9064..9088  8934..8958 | 1.02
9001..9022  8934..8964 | 0.94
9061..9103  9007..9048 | 1.05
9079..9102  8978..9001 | 1.04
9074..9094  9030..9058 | 1.01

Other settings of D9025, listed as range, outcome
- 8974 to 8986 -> 18.05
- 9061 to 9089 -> 15.66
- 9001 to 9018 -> 16.26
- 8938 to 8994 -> 10.54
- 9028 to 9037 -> 20.64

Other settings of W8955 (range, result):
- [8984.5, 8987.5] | 24.2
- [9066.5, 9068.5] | 26.9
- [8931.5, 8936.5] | 27.3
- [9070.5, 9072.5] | 28.9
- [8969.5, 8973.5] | 24.2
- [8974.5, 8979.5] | 27.1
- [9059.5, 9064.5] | 28.2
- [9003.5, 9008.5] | 26.5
